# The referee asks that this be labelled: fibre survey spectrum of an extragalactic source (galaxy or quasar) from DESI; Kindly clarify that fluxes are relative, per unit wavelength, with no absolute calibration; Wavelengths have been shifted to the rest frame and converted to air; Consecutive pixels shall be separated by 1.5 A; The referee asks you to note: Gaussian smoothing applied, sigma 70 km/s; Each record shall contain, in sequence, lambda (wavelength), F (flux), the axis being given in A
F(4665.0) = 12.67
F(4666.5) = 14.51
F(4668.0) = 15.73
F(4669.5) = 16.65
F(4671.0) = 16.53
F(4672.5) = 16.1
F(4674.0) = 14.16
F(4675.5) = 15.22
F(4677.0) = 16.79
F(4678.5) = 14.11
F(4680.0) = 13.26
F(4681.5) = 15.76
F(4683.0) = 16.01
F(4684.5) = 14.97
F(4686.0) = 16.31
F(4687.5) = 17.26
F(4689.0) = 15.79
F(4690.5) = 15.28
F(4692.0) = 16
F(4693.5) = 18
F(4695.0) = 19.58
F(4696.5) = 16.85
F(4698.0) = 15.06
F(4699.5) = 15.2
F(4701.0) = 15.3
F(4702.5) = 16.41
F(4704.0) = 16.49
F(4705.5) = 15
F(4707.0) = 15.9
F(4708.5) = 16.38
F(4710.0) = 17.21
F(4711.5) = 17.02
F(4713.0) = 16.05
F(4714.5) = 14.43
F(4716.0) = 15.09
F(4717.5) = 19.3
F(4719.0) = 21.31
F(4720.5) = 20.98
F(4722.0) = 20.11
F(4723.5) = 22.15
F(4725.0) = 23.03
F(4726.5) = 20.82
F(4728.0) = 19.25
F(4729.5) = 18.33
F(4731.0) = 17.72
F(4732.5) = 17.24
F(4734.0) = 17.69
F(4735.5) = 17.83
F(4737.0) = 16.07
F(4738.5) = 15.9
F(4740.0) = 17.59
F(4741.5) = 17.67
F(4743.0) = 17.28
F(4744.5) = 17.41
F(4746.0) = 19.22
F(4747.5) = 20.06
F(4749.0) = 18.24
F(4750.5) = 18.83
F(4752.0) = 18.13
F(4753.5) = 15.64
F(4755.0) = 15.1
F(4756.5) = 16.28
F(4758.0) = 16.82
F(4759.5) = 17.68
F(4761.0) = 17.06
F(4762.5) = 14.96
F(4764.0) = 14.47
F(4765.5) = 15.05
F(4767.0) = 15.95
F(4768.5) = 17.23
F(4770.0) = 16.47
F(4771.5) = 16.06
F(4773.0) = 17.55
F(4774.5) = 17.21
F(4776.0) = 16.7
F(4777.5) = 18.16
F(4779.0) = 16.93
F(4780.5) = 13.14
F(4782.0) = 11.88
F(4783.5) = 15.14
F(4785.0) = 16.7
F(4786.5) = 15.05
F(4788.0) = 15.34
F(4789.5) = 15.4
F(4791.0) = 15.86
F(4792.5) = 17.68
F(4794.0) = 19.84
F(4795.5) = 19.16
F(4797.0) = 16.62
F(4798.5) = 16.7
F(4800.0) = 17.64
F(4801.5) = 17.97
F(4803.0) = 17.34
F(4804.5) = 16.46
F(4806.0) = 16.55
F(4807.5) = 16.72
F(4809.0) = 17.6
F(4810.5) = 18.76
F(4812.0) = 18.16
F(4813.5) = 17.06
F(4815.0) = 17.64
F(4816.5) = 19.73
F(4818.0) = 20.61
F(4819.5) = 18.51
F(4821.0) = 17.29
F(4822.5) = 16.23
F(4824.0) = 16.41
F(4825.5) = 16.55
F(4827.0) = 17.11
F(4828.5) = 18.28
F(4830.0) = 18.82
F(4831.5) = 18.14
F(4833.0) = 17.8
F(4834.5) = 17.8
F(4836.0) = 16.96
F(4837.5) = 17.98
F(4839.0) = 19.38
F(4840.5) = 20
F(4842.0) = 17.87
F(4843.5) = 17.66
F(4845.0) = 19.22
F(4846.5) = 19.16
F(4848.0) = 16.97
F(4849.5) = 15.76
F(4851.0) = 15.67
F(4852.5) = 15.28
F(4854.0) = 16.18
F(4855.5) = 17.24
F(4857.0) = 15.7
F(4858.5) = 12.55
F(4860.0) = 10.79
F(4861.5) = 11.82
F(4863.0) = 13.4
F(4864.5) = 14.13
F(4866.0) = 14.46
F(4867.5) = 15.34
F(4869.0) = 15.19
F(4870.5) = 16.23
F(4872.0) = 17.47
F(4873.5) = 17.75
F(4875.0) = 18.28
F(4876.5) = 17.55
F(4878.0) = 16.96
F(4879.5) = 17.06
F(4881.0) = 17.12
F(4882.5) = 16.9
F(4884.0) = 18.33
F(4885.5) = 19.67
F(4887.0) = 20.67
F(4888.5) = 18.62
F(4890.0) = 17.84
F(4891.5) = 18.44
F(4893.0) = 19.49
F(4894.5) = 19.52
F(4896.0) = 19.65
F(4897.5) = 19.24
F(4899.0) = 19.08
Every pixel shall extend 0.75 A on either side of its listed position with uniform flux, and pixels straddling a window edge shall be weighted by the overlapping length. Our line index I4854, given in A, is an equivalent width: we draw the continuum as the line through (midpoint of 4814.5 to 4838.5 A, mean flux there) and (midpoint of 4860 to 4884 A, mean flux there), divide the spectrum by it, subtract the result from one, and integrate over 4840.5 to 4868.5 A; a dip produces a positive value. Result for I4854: 1.8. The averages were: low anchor 17.9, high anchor 15.9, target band 15.6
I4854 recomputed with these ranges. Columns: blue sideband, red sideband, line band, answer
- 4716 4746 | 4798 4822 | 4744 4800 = 4.9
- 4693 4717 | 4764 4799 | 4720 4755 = -4.7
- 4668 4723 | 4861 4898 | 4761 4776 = 0.5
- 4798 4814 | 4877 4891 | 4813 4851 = -0.6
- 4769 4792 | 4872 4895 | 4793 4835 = -2.8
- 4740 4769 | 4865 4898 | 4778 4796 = 1.3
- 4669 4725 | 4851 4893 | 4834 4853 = -1.5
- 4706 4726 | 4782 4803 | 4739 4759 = 0.1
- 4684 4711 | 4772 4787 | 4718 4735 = -3.9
